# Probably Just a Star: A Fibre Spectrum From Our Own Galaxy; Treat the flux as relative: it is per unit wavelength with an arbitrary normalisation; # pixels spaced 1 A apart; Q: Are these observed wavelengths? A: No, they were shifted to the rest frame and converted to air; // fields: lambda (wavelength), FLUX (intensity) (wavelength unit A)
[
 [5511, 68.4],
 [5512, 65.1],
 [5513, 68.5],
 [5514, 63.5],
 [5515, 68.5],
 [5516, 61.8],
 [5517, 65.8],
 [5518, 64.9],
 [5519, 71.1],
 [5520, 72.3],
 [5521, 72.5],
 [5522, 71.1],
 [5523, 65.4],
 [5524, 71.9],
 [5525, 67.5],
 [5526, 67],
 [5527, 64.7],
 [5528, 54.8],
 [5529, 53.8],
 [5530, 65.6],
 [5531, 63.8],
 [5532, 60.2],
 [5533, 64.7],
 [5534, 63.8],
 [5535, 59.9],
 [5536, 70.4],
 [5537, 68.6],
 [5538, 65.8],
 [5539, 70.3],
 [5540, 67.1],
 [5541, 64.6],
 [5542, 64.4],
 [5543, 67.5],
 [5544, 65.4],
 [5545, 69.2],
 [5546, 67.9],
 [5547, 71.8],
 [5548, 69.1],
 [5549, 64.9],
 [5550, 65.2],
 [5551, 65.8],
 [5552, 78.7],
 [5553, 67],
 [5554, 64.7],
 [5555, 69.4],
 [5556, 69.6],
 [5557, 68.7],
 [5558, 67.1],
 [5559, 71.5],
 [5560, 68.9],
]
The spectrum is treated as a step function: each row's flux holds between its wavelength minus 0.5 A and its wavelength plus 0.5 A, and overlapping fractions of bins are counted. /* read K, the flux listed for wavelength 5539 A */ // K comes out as 70.3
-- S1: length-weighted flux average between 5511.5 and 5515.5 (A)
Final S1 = 66.4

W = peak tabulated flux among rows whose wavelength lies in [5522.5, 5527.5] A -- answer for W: 71.9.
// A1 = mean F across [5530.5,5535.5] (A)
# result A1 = 62.5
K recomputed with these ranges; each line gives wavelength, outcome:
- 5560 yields 68.9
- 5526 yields 67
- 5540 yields 67.1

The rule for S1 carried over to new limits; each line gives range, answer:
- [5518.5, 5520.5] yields 71.7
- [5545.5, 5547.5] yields 69.8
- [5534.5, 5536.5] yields 65.2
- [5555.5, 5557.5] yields 69.2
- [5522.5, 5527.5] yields 67.3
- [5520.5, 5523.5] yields 69.7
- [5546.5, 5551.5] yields 67.4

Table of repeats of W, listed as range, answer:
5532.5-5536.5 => 70.4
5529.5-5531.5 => 65.6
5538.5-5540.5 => 70.3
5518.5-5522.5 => 72.5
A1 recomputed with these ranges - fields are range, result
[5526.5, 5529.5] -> 57.8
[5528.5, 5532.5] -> 60.8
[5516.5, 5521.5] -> 69.3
